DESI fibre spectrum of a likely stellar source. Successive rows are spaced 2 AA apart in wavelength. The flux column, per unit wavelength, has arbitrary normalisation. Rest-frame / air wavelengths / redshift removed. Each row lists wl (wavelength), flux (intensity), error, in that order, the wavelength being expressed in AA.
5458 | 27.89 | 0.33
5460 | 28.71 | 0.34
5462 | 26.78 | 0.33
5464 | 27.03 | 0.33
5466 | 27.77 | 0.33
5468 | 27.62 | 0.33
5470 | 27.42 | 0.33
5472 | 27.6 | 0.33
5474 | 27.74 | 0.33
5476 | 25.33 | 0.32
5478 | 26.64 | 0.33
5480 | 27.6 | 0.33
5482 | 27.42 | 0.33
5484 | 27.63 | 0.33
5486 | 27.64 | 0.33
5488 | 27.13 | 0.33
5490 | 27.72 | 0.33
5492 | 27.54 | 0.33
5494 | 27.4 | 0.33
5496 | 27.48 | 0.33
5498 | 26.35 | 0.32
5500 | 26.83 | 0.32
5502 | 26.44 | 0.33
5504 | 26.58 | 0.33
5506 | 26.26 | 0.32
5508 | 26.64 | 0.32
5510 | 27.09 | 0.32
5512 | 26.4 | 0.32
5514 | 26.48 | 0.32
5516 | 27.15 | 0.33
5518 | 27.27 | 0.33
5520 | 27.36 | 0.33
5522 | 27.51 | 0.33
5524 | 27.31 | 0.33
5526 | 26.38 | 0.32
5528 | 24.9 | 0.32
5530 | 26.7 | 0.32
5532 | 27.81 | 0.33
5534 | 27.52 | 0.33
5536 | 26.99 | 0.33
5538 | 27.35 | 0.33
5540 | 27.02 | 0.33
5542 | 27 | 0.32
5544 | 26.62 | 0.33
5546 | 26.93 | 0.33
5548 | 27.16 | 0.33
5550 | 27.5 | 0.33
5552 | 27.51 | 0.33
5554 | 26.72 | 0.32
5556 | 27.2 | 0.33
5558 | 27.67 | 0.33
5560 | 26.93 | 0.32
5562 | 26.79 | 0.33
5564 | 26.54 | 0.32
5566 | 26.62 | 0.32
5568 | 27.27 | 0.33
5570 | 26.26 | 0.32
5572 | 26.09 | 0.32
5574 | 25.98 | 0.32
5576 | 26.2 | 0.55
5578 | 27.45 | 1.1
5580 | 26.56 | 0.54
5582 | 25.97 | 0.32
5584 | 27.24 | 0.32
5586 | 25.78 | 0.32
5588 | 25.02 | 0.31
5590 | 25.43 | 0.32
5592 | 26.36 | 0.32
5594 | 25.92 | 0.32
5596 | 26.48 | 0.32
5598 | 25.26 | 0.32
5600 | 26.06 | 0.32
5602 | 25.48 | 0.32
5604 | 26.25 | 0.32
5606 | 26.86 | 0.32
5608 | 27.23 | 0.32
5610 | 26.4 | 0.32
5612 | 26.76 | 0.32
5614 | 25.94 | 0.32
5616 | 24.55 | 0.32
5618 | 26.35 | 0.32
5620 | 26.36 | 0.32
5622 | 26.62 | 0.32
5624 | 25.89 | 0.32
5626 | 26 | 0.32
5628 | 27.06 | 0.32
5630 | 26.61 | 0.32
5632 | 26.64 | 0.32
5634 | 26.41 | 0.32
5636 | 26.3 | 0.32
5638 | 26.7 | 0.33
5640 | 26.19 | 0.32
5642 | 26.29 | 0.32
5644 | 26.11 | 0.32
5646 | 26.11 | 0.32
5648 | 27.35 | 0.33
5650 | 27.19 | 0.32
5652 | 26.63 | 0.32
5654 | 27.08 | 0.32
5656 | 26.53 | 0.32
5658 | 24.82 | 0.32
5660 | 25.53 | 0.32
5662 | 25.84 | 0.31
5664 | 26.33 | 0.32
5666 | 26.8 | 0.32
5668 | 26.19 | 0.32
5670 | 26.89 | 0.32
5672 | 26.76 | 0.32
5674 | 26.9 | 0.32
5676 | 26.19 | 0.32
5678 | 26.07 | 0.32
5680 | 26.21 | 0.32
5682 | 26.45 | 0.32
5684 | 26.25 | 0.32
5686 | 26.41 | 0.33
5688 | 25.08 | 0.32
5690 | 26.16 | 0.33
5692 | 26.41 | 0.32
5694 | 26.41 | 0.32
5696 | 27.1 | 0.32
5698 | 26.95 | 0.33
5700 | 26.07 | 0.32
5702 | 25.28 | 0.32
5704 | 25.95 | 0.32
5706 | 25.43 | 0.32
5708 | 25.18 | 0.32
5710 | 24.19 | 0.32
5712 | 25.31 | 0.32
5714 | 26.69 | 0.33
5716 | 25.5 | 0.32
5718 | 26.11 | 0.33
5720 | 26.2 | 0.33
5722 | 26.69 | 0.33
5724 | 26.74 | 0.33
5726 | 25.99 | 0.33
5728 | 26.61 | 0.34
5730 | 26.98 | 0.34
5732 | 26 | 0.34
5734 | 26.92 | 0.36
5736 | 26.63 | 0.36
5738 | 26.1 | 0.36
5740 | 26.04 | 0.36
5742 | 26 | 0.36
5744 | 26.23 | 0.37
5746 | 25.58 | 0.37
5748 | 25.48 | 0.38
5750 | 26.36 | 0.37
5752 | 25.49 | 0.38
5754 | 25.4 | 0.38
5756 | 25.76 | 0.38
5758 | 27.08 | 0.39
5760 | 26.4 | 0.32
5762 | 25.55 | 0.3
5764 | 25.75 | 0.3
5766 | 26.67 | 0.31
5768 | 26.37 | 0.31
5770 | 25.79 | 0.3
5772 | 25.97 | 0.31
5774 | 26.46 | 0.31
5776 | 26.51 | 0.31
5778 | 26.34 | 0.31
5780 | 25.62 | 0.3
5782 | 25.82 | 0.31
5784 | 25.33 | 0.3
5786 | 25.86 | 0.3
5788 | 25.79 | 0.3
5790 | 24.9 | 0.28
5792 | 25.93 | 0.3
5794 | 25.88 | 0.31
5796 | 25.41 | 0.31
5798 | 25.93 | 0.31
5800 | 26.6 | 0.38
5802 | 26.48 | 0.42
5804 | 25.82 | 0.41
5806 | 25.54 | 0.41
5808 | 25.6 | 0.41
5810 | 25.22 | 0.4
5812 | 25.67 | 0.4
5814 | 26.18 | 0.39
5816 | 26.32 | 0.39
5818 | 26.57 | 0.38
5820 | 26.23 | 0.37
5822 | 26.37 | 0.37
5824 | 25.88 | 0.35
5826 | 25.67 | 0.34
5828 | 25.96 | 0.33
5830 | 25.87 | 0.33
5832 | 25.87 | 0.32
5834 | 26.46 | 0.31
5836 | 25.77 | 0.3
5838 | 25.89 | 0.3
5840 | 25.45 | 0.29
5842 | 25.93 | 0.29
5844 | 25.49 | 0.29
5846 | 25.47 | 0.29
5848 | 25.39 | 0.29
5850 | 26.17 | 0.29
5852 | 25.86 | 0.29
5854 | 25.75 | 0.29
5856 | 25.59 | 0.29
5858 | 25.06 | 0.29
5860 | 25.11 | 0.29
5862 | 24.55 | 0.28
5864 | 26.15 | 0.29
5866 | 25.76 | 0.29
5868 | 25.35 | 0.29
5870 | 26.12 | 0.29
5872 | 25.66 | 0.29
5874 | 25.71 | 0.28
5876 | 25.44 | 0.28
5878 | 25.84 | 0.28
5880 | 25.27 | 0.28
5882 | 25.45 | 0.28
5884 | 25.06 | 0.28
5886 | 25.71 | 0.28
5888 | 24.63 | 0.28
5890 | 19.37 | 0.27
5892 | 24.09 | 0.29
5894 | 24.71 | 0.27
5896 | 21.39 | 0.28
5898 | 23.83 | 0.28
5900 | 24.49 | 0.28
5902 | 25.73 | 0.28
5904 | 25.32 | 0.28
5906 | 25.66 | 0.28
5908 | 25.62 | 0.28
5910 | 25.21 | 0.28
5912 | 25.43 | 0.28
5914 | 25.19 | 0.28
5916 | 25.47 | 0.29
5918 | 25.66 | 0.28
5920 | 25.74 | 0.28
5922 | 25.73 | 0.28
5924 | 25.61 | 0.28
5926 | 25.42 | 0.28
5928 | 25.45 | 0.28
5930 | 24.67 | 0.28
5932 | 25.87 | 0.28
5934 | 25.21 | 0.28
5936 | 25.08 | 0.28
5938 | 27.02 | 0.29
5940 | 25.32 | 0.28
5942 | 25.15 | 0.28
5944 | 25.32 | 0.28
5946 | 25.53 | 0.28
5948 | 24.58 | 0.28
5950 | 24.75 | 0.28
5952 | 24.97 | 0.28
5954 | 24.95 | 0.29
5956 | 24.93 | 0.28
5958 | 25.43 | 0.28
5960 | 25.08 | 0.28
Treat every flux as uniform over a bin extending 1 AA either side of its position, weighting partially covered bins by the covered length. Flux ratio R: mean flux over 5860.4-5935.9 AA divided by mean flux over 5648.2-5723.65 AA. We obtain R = 0.96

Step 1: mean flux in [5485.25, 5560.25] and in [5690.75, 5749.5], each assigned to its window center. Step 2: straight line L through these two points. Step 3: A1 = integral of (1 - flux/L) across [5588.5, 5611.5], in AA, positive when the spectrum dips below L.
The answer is 0.4 AA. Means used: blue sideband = 27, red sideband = 26.1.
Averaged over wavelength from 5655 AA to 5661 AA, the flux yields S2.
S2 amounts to 25.6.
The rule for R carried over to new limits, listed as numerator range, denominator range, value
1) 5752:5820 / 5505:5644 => 0.98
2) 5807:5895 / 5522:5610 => 0.96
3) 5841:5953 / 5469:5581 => 0.93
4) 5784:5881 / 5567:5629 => 0.98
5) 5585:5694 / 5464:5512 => 0.97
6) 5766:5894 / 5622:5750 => 0.98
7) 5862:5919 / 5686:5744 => 0.96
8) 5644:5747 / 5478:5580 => 0.97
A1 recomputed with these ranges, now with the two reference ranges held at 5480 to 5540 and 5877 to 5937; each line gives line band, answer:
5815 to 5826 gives -0.4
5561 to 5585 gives 0.1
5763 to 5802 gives -0.6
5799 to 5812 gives -0.2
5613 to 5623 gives 0.2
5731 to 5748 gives -0.2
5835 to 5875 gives -0.6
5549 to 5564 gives -0.2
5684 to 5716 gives 0.1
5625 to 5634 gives -0.1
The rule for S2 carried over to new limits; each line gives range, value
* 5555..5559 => 27.4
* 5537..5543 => 27.1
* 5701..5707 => 25.6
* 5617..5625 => 26.3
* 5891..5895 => 24.4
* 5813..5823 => 26.3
